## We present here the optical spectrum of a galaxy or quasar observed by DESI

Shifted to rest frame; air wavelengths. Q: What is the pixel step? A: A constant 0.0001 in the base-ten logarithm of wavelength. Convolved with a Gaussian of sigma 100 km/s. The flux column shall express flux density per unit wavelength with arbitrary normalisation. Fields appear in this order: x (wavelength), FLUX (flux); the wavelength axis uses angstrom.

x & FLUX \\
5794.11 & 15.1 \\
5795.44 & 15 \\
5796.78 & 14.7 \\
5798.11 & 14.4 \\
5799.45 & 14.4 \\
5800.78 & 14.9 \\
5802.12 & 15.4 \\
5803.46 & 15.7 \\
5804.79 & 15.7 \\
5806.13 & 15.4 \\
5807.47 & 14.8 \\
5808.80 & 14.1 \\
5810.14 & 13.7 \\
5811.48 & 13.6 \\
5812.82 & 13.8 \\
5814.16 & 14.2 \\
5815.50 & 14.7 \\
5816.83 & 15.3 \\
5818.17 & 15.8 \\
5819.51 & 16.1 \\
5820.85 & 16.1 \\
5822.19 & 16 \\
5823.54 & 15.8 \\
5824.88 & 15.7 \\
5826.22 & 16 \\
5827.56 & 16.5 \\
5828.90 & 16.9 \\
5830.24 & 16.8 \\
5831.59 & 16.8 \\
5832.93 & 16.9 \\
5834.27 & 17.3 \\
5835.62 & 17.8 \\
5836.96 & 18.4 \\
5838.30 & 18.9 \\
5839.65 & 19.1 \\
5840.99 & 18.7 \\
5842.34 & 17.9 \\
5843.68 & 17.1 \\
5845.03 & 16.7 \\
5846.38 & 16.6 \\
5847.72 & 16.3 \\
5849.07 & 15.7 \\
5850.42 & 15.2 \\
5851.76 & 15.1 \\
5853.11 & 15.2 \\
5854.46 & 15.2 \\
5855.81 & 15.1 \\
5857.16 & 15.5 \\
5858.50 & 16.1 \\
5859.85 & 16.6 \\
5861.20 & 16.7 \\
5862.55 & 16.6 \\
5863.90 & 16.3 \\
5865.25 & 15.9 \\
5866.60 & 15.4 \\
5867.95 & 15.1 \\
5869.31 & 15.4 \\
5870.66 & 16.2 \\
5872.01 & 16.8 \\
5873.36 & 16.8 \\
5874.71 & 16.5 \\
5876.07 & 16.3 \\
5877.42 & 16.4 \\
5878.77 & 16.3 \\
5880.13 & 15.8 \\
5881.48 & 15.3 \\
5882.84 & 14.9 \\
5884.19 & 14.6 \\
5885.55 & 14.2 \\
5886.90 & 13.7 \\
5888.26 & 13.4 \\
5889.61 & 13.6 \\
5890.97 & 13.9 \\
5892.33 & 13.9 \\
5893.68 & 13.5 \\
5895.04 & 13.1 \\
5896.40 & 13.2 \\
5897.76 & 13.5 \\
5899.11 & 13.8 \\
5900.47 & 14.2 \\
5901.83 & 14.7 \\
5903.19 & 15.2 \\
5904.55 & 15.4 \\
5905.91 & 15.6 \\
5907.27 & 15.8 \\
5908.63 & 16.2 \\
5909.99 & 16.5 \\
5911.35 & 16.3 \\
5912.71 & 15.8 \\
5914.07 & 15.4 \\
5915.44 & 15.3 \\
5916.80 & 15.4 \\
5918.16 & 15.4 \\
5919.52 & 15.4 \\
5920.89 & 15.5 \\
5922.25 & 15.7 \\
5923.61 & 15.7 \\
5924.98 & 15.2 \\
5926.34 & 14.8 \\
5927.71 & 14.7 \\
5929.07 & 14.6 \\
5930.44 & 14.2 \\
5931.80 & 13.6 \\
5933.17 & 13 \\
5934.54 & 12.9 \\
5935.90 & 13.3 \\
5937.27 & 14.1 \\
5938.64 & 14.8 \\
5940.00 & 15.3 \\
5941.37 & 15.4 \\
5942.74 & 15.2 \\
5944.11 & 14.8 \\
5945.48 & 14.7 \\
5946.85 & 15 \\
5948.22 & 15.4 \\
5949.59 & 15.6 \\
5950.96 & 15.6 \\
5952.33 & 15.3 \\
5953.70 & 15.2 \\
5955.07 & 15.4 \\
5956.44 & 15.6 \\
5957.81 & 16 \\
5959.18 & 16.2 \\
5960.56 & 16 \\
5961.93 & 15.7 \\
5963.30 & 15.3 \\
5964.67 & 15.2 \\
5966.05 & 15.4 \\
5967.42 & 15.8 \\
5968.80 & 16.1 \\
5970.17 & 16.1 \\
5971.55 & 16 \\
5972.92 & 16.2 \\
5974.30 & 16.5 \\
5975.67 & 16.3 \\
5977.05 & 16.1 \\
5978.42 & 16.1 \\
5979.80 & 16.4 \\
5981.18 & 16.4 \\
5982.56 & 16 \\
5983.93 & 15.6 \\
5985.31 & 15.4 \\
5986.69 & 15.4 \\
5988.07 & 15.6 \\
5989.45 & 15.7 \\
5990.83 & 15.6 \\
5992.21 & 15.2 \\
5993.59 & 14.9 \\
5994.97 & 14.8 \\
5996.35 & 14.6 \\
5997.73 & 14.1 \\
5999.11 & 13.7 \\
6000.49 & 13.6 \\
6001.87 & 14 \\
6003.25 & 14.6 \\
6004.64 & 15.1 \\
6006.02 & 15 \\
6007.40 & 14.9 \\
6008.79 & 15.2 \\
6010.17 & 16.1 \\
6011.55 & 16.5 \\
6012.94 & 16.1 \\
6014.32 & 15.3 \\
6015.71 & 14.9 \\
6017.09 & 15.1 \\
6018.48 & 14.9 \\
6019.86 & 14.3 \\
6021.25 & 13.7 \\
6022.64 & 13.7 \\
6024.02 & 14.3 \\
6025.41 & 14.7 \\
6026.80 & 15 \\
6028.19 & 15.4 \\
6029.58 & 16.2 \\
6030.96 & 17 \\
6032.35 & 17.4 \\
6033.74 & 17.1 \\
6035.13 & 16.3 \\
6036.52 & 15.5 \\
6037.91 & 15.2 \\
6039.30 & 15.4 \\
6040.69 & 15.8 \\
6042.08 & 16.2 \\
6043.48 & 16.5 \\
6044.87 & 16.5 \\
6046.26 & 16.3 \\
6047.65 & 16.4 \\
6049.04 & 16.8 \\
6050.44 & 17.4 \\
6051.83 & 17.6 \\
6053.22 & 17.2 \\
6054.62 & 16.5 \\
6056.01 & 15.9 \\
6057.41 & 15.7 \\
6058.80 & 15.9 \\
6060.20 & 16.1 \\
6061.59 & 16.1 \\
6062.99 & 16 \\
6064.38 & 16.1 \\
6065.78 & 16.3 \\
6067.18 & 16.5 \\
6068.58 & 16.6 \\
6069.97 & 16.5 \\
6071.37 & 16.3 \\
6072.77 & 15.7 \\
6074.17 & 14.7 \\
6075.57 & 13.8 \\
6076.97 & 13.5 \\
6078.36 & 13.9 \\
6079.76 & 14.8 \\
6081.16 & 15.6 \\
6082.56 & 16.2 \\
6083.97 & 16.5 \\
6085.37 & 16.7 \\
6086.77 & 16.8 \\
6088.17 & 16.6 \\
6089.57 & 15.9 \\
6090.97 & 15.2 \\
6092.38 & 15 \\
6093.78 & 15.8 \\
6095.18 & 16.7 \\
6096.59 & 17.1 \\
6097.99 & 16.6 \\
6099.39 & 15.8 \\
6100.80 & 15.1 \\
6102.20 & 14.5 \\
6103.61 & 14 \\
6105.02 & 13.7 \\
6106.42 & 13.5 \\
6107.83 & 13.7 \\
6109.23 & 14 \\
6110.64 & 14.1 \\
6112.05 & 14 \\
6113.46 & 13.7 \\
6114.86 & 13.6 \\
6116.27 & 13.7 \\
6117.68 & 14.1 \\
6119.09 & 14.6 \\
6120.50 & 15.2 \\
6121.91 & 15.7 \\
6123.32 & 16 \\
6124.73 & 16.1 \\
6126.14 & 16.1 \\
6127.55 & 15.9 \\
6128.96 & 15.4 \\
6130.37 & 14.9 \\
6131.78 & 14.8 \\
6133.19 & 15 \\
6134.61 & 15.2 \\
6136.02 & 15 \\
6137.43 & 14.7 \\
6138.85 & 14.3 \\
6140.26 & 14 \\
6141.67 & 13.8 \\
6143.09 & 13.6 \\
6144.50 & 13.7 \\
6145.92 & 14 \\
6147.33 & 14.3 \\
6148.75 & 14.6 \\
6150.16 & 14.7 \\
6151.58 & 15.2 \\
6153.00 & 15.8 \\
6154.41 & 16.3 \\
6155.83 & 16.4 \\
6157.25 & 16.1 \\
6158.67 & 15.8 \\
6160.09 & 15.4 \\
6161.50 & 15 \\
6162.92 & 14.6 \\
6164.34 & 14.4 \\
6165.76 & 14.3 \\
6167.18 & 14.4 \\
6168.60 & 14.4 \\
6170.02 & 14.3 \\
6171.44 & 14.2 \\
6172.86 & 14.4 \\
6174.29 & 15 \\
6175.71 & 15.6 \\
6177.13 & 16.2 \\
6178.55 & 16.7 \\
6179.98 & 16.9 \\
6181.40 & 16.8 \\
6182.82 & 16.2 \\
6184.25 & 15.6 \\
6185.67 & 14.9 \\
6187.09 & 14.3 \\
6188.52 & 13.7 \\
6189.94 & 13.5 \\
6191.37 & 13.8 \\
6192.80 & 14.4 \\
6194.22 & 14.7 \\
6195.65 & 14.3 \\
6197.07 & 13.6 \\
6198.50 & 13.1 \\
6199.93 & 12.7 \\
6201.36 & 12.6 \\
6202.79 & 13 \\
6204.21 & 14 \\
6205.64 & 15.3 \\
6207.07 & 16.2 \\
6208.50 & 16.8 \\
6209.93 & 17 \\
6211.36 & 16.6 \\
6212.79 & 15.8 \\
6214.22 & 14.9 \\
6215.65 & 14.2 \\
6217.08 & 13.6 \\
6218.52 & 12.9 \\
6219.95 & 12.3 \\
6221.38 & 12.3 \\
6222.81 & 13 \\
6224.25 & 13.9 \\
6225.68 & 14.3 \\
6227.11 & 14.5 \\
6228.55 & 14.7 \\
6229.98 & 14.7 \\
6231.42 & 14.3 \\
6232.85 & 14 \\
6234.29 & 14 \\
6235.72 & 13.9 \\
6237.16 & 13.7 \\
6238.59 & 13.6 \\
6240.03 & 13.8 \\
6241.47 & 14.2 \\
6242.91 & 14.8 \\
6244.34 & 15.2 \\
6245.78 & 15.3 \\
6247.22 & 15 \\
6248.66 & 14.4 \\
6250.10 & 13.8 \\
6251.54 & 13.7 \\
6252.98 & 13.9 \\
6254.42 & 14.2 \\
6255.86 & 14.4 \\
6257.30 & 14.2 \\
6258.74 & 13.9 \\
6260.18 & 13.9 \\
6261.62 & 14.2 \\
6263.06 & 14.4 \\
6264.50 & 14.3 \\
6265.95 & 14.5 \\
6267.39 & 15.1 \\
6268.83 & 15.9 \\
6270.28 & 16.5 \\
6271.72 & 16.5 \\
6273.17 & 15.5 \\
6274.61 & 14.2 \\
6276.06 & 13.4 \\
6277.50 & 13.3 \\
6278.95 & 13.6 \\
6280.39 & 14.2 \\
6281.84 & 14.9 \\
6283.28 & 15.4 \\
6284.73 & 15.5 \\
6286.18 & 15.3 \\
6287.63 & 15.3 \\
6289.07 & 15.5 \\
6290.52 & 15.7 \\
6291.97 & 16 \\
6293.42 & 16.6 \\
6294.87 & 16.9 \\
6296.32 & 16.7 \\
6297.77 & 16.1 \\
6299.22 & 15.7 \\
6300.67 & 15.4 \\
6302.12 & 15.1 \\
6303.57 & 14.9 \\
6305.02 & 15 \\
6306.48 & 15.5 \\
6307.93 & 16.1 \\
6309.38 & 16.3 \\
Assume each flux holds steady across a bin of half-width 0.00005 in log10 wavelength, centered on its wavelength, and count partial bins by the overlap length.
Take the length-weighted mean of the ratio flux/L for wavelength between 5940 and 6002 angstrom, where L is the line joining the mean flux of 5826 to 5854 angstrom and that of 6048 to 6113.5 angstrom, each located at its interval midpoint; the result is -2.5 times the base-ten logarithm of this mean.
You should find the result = 0.05 mag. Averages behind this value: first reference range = 16.9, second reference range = 15.6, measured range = 15.5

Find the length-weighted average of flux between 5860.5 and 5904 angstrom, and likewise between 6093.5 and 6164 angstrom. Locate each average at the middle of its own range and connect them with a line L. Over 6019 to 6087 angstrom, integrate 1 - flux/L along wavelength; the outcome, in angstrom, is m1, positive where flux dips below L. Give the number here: -4.05 angstrom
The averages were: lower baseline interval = 15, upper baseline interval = 14.9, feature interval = 15.8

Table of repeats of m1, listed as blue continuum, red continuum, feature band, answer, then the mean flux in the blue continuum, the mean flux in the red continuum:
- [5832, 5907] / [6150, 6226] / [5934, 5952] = 0.79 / 15.7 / 14.7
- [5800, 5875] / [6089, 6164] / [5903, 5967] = 1.95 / 16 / 14.9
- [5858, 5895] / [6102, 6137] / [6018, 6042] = -0.82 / 15.4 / 14.7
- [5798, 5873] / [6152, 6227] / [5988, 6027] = 1.33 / 16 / 14.7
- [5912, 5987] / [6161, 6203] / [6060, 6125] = -1.72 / 15.3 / 14.6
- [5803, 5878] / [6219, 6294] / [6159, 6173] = 0.24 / 16.1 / 14.5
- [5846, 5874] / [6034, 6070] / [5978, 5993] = 0.37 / 15.9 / 16.3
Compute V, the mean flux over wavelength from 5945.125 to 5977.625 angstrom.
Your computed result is 15.7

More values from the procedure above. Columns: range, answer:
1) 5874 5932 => 15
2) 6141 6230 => 14.7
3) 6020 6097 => 15.9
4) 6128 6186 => 15.1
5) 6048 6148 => 15.3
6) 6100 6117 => 14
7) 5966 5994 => 15.9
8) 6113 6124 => 14.6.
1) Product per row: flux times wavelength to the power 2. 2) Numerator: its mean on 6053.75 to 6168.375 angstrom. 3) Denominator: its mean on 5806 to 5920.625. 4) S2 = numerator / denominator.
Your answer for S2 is 1.06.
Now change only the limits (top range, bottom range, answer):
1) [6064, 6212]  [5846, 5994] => 1.05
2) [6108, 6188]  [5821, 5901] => 1.04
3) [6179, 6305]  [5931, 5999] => 1.05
